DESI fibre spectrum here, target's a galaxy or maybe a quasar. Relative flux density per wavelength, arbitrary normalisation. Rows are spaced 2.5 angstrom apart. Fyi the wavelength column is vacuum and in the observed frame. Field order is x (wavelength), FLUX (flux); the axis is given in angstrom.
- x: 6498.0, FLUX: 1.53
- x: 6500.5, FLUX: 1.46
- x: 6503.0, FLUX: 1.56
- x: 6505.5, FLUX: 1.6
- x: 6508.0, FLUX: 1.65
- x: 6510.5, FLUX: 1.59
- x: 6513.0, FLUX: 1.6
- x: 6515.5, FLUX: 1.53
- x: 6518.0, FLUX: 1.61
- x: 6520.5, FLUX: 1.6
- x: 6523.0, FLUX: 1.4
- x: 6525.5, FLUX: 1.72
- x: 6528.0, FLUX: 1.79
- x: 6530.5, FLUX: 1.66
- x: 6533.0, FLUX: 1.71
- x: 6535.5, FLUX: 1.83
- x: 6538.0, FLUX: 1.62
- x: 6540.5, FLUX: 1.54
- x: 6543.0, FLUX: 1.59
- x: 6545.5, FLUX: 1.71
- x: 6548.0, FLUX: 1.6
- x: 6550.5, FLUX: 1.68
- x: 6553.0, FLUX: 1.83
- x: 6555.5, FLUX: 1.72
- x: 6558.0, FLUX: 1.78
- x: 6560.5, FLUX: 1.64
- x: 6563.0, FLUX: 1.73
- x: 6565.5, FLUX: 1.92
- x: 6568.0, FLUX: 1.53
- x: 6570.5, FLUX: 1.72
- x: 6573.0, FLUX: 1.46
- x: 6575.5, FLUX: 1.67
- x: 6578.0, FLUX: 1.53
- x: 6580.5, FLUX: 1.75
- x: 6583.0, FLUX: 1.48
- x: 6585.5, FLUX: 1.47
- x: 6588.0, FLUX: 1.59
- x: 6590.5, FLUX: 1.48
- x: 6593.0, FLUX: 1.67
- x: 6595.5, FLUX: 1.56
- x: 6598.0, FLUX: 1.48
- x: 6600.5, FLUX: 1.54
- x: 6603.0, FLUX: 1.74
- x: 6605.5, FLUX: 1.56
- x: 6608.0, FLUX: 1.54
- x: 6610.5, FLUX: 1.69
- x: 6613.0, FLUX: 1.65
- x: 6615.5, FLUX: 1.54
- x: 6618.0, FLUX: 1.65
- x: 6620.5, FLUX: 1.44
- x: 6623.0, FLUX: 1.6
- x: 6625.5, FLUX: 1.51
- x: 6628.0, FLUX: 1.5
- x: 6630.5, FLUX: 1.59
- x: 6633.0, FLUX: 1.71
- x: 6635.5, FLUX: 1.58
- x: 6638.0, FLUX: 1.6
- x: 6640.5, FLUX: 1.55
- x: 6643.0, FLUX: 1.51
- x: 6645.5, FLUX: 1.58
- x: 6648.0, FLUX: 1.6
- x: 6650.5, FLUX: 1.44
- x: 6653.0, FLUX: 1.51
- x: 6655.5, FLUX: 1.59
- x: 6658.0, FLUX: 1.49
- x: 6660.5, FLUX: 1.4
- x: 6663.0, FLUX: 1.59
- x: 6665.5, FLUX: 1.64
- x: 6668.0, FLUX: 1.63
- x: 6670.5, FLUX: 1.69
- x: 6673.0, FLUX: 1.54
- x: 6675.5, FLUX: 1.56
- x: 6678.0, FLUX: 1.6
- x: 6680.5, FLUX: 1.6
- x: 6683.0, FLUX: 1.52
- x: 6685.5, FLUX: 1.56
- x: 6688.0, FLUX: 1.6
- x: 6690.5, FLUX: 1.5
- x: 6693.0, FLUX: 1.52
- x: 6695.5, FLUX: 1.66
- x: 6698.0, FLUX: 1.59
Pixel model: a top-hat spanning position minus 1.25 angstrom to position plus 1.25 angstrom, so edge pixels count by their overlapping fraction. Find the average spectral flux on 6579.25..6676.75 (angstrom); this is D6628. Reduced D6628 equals 1.57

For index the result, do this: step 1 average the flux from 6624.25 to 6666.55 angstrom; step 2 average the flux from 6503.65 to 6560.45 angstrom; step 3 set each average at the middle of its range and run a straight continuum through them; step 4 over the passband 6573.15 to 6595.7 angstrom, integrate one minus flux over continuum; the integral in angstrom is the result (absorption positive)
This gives 0.5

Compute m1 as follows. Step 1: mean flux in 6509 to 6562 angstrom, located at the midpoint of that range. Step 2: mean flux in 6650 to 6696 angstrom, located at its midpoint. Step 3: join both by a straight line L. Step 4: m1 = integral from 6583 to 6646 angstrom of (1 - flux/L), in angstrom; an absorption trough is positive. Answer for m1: 1.2 angstrom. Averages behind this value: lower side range 1.66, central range 1.57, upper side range 1.56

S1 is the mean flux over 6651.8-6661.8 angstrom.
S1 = 1.5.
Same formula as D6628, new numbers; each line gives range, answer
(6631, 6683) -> 1.57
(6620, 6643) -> 1.57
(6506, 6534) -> 1.62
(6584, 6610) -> 1.57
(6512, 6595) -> 1.64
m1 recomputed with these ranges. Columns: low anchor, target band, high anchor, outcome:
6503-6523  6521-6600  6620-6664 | -3.5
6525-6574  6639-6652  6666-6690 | 0.6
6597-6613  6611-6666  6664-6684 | 1.4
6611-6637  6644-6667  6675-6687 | 0.5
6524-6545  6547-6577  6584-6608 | -1.1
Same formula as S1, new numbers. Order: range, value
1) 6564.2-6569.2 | 1.73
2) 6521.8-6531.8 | 1.64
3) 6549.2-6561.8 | 1.73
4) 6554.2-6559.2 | 1.75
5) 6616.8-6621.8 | 1.54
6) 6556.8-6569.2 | 1.72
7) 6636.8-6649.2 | 1.57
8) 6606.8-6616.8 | 1.61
